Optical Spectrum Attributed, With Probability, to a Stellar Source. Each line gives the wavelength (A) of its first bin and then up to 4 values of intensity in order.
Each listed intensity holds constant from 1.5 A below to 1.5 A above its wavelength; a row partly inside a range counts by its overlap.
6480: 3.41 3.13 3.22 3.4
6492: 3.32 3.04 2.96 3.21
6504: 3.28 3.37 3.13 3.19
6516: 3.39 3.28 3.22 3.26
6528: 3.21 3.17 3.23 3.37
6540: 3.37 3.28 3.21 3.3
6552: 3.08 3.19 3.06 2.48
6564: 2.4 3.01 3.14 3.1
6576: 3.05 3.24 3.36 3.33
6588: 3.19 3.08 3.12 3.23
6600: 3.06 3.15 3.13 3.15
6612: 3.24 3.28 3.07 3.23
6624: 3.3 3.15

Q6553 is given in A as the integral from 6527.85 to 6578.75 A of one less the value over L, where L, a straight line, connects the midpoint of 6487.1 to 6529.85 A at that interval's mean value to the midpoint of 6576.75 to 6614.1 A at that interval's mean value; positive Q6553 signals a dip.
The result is 1.8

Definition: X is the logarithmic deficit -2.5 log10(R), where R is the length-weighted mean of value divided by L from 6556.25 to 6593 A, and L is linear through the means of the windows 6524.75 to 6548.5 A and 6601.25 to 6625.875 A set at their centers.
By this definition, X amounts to 0.07 mag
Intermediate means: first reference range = 3.26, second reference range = 3.19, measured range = 3.04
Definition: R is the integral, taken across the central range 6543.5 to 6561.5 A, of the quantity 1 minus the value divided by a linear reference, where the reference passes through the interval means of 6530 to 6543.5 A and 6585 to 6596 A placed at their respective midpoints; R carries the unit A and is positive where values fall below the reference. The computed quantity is 0.9 A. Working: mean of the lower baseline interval 3.29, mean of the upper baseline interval 3.16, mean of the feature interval 3.1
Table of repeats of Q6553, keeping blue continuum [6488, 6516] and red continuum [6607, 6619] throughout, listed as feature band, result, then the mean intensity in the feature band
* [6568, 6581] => 0.2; 3.14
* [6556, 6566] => 1.6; 2.69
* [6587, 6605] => 0.3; 3.14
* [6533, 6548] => -0.4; 3.29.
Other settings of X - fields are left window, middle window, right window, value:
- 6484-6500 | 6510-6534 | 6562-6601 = -0.03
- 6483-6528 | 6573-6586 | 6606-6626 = 0.00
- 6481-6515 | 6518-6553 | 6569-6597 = -0.02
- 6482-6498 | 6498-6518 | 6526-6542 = 0.00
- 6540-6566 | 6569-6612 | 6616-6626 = -0.02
